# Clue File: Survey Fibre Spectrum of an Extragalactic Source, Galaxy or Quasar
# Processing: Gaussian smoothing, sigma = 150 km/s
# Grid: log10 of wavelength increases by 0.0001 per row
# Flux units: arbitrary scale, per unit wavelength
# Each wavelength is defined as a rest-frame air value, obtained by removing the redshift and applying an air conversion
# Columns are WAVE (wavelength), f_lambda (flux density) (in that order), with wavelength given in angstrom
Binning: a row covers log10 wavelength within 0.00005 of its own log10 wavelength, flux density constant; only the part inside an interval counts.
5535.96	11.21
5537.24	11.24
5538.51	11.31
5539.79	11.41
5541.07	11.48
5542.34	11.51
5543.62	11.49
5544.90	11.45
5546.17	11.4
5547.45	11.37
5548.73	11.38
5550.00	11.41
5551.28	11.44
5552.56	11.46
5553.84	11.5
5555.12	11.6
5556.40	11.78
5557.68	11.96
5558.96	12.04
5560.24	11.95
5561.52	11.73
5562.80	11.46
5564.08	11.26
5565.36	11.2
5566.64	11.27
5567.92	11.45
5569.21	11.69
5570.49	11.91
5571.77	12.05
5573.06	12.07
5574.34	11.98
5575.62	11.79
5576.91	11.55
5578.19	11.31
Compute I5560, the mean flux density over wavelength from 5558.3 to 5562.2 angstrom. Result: 11.9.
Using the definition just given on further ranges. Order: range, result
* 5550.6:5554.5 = 11.4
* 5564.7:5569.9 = 11.4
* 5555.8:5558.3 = 11.9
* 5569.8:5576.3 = 12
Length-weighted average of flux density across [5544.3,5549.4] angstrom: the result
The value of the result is 11.4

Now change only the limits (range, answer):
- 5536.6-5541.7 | 11.3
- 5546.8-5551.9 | 11.4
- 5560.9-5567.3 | 11.4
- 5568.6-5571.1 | 11.8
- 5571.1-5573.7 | 12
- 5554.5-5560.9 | 11.9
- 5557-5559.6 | 12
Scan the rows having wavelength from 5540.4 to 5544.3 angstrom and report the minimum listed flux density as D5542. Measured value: 11.48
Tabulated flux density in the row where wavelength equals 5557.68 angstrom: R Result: 11.96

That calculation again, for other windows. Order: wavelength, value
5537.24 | 11.24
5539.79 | 11.41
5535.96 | 11.21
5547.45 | 11.37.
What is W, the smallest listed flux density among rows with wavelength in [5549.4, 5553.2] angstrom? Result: 11.41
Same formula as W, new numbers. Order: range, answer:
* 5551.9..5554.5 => 11.46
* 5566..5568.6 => 11.27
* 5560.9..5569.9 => 11.2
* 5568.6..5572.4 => 11.69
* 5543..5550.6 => 11.37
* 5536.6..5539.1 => 11.24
